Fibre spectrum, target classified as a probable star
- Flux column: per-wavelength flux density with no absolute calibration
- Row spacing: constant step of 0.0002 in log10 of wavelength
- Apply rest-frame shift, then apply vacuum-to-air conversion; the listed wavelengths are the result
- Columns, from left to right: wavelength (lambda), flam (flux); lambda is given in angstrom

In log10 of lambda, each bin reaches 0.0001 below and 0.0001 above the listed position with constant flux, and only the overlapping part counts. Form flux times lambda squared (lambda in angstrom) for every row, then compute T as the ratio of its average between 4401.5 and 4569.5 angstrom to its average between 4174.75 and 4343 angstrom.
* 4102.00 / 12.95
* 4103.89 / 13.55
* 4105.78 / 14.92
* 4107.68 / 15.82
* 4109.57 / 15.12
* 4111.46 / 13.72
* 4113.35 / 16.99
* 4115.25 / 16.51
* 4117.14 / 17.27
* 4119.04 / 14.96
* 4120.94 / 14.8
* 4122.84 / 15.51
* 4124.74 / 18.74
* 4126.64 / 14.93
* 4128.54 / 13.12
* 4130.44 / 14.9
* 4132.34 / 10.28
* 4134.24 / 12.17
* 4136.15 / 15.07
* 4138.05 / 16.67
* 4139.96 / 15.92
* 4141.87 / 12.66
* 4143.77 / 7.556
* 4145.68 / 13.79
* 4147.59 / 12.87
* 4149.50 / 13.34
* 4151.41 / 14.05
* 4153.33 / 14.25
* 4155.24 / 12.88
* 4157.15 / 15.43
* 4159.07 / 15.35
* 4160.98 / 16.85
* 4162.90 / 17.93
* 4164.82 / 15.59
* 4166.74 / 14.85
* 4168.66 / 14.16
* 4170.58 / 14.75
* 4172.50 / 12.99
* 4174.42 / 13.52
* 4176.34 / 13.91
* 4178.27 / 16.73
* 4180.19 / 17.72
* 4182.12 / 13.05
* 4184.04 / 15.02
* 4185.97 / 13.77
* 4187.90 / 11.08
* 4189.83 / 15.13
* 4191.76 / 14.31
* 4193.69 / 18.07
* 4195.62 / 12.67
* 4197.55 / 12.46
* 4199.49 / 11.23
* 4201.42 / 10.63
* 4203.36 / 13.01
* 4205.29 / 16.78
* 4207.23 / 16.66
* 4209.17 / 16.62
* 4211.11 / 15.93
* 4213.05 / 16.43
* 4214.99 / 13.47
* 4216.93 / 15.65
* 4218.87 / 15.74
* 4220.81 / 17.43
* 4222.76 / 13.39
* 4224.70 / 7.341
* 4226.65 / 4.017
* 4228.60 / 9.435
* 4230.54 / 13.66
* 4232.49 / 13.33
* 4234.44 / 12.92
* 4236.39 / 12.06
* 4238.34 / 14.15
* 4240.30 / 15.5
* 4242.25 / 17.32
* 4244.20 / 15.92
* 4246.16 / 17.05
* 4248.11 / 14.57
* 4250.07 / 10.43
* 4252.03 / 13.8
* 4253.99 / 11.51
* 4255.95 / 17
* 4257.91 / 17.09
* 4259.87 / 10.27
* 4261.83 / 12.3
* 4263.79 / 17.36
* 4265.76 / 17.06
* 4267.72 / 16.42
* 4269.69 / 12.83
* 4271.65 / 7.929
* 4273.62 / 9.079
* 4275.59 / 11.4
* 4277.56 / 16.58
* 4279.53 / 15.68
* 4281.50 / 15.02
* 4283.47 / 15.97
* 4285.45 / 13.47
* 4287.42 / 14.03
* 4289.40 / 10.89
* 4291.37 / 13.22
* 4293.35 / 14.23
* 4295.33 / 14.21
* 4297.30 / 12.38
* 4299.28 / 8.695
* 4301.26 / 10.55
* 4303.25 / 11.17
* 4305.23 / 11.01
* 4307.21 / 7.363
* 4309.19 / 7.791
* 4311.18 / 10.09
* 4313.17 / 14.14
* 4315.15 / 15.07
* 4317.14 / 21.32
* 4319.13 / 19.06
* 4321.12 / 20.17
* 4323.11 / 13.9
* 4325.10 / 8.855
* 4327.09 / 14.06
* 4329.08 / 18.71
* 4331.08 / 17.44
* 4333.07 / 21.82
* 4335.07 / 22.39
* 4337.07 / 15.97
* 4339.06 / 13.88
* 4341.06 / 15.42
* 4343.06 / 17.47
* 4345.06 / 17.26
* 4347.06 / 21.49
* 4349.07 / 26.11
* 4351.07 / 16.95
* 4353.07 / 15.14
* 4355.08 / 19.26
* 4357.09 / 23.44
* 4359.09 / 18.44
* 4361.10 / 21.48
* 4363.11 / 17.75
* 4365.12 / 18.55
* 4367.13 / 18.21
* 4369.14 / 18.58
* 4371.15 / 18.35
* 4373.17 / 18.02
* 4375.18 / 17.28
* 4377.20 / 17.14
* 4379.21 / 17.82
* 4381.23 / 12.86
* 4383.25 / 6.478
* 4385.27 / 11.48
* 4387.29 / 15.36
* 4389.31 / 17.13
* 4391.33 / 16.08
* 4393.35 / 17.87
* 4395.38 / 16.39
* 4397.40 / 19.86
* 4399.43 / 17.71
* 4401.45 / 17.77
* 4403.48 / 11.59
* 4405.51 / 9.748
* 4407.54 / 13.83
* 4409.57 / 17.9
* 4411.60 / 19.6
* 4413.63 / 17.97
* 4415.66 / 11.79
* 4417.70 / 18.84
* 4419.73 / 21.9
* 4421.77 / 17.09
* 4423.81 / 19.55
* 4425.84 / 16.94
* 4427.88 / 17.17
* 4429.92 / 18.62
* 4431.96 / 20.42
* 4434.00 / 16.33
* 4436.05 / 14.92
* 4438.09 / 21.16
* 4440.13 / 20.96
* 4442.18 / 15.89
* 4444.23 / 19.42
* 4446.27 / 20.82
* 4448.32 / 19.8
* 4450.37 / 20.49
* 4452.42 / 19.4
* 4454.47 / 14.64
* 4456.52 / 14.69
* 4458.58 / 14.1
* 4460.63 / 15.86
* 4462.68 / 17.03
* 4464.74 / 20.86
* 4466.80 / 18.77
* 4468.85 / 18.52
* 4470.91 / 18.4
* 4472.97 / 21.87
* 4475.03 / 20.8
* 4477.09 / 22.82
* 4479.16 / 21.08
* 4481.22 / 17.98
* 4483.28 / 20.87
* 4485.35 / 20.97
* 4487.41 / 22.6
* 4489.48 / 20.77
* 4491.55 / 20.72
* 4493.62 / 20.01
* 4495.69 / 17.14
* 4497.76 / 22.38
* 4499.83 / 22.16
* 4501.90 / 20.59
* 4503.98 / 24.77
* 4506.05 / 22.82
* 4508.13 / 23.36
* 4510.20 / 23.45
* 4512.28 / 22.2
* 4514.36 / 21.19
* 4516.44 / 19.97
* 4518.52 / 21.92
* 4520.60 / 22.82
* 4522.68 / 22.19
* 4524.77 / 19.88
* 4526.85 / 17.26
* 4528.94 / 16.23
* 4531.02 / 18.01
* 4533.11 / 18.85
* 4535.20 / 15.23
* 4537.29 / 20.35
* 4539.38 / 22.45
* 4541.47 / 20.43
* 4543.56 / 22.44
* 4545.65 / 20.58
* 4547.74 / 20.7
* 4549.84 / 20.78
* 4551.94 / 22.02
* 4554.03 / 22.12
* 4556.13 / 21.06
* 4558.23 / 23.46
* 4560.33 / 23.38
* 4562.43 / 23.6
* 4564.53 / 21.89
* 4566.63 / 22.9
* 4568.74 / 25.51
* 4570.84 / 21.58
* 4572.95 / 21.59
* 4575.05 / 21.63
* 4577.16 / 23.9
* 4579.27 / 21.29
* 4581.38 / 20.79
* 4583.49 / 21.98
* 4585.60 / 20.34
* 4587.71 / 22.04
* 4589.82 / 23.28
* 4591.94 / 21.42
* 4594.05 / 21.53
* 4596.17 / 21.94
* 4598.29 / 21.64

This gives 1.55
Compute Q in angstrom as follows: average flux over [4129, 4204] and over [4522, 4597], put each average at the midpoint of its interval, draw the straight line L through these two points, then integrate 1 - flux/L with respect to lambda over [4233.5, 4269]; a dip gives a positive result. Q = 2.26 angstrom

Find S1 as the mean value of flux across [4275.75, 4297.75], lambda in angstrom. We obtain 14.1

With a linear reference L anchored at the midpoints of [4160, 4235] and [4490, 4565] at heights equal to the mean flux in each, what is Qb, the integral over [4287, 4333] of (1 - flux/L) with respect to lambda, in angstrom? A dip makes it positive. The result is 8.11 angstrom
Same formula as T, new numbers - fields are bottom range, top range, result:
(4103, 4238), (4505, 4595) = 1.80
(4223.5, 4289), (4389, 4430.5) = 1.35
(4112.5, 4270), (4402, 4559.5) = 1.56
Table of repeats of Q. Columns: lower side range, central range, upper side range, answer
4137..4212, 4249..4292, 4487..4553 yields 6.8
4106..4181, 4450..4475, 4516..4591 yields 2.4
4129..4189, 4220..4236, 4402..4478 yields 3.9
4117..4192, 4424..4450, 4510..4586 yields 0.9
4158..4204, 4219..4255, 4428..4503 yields 5.4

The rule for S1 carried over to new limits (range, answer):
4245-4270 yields 14.5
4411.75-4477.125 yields 18.3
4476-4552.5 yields 20.8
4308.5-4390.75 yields 16.9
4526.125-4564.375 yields 20.6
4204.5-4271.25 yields 14.1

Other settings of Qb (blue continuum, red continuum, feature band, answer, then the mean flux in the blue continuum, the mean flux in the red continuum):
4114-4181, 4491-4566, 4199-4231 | 4.8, 14.6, 21.1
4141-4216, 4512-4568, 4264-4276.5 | 2.5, 14.3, 20.9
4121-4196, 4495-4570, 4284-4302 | 4.7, 14.4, 21.3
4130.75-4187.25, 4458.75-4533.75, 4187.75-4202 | 1.4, 14.2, 20.4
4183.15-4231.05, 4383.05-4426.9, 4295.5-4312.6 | 5.4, 13.6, 16.2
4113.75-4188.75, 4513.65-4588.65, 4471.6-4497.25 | -0.7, 14.5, 21.2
